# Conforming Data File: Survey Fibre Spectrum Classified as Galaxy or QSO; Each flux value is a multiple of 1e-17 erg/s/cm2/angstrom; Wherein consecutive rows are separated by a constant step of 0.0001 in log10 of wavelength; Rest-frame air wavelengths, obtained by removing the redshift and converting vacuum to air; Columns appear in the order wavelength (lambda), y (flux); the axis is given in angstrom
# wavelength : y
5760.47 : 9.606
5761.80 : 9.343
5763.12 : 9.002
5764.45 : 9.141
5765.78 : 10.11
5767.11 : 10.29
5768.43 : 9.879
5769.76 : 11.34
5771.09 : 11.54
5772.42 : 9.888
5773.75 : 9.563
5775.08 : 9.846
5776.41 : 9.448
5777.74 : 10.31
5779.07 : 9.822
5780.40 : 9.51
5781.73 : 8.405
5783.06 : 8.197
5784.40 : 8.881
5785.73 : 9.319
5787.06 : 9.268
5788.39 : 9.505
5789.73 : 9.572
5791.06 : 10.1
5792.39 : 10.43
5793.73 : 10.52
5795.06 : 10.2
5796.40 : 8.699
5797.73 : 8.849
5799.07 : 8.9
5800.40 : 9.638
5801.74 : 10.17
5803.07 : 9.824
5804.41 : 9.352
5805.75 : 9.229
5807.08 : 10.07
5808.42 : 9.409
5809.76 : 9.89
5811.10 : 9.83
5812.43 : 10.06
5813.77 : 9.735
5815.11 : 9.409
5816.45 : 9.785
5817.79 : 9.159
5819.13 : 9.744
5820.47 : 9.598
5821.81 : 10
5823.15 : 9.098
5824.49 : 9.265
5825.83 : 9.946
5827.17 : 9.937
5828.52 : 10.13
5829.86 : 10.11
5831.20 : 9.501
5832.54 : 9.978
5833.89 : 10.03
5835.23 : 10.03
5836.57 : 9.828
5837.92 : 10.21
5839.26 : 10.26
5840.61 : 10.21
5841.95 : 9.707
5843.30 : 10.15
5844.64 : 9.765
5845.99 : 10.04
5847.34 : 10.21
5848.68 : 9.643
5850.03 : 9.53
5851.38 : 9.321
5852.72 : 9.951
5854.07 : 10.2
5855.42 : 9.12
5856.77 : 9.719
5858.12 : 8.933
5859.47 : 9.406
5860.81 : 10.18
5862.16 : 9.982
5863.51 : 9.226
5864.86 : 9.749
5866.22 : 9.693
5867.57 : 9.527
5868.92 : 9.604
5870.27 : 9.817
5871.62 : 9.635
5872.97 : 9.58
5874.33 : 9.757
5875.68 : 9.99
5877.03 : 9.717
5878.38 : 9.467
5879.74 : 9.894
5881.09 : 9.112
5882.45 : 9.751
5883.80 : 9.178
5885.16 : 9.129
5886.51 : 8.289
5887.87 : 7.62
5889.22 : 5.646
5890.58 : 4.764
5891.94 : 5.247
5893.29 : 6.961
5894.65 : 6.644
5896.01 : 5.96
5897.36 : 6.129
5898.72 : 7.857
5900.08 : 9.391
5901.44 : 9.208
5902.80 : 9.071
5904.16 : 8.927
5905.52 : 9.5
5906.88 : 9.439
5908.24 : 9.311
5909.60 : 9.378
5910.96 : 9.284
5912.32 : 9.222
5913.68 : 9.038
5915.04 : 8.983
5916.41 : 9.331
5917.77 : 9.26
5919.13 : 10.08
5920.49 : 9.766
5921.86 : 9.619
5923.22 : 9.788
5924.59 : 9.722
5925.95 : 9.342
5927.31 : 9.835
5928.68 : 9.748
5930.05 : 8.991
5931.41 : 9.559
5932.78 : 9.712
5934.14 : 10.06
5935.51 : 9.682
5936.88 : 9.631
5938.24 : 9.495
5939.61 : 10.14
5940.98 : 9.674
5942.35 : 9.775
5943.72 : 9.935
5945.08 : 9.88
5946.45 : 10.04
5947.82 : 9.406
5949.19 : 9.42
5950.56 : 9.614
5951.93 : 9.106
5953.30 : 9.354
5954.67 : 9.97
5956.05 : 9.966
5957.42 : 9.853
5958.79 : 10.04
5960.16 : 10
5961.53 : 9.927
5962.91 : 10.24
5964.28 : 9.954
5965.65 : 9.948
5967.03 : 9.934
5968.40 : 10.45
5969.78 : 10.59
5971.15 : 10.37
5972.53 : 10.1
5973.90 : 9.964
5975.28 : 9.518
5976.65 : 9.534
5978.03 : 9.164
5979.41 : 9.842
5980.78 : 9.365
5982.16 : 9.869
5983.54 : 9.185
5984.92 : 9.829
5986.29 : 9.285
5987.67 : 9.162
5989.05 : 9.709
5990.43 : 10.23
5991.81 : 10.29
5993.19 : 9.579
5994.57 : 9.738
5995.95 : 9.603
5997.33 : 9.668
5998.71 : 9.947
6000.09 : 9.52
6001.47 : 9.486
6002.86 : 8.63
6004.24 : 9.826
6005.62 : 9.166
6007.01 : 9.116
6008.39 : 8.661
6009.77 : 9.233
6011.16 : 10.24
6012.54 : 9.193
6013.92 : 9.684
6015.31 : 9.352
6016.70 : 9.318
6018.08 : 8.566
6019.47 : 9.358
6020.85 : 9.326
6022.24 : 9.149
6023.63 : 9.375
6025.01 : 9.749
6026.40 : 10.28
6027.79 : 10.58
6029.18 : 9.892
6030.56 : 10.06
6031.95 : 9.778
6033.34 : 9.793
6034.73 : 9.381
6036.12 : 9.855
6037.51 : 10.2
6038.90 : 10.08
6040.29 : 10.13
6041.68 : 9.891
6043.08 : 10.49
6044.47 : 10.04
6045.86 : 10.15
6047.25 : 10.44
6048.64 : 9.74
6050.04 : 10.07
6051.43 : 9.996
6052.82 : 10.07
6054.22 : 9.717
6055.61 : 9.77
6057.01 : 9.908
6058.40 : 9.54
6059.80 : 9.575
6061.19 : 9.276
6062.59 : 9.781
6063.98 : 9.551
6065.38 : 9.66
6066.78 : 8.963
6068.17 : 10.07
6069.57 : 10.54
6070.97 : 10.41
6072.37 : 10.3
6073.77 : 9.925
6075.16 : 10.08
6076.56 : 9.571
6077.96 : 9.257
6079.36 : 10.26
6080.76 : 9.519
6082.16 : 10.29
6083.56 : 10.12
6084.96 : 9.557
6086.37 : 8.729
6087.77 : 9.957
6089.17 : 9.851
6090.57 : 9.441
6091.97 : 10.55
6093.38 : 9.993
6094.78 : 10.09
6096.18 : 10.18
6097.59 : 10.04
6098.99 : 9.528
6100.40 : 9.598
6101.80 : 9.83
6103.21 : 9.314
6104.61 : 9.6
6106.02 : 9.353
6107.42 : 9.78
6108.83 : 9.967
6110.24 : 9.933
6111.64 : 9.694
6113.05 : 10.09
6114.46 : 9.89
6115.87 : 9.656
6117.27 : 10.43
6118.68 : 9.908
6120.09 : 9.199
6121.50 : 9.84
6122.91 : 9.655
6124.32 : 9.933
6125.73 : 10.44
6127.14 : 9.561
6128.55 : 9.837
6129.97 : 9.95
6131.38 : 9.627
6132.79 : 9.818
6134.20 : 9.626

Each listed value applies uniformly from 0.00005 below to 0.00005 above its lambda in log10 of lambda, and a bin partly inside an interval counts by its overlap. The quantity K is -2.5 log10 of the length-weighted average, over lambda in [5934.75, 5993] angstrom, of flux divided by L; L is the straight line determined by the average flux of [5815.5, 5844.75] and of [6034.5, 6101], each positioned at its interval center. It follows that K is 0.01 mag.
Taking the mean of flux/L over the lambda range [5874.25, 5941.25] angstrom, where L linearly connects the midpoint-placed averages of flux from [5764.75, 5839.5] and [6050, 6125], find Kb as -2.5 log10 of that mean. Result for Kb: 0.10 mag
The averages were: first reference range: 9.74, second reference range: 9.81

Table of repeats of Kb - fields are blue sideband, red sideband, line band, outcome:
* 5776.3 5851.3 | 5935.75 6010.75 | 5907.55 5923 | 0.033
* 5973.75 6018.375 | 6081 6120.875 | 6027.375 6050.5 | -0.044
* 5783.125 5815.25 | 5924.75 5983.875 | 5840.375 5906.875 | 0.082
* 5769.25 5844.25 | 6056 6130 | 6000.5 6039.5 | 0.027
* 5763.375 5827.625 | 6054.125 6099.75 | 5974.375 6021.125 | 0.034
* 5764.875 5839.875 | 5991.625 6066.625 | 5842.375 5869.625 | 0.003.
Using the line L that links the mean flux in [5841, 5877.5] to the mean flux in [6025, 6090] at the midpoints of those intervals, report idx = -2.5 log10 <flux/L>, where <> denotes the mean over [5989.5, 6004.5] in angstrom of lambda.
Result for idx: 0.02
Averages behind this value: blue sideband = 9.71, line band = 9.68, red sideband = 9.89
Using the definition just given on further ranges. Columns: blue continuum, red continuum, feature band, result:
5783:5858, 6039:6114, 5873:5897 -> 0.20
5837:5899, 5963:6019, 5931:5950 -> -0.04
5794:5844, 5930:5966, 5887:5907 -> 0.29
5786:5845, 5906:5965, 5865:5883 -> 0.00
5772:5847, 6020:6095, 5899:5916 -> 0.06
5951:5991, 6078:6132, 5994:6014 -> 0.04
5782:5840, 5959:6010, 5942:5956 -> 0.00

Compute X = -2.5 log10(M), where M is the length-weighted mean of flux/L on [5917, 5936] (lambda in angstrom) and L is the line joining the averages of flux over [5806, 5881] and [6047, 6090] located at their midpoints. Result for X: 0.01 mag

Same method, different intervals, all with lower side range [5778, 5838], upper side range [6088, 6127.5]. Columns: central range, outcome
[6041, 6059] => -0.02 mag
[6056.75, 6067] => 0.03 mag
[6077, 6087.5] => 0.02 mag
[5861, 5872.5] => 0.00 mag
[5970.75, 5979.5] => 0.00 mag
